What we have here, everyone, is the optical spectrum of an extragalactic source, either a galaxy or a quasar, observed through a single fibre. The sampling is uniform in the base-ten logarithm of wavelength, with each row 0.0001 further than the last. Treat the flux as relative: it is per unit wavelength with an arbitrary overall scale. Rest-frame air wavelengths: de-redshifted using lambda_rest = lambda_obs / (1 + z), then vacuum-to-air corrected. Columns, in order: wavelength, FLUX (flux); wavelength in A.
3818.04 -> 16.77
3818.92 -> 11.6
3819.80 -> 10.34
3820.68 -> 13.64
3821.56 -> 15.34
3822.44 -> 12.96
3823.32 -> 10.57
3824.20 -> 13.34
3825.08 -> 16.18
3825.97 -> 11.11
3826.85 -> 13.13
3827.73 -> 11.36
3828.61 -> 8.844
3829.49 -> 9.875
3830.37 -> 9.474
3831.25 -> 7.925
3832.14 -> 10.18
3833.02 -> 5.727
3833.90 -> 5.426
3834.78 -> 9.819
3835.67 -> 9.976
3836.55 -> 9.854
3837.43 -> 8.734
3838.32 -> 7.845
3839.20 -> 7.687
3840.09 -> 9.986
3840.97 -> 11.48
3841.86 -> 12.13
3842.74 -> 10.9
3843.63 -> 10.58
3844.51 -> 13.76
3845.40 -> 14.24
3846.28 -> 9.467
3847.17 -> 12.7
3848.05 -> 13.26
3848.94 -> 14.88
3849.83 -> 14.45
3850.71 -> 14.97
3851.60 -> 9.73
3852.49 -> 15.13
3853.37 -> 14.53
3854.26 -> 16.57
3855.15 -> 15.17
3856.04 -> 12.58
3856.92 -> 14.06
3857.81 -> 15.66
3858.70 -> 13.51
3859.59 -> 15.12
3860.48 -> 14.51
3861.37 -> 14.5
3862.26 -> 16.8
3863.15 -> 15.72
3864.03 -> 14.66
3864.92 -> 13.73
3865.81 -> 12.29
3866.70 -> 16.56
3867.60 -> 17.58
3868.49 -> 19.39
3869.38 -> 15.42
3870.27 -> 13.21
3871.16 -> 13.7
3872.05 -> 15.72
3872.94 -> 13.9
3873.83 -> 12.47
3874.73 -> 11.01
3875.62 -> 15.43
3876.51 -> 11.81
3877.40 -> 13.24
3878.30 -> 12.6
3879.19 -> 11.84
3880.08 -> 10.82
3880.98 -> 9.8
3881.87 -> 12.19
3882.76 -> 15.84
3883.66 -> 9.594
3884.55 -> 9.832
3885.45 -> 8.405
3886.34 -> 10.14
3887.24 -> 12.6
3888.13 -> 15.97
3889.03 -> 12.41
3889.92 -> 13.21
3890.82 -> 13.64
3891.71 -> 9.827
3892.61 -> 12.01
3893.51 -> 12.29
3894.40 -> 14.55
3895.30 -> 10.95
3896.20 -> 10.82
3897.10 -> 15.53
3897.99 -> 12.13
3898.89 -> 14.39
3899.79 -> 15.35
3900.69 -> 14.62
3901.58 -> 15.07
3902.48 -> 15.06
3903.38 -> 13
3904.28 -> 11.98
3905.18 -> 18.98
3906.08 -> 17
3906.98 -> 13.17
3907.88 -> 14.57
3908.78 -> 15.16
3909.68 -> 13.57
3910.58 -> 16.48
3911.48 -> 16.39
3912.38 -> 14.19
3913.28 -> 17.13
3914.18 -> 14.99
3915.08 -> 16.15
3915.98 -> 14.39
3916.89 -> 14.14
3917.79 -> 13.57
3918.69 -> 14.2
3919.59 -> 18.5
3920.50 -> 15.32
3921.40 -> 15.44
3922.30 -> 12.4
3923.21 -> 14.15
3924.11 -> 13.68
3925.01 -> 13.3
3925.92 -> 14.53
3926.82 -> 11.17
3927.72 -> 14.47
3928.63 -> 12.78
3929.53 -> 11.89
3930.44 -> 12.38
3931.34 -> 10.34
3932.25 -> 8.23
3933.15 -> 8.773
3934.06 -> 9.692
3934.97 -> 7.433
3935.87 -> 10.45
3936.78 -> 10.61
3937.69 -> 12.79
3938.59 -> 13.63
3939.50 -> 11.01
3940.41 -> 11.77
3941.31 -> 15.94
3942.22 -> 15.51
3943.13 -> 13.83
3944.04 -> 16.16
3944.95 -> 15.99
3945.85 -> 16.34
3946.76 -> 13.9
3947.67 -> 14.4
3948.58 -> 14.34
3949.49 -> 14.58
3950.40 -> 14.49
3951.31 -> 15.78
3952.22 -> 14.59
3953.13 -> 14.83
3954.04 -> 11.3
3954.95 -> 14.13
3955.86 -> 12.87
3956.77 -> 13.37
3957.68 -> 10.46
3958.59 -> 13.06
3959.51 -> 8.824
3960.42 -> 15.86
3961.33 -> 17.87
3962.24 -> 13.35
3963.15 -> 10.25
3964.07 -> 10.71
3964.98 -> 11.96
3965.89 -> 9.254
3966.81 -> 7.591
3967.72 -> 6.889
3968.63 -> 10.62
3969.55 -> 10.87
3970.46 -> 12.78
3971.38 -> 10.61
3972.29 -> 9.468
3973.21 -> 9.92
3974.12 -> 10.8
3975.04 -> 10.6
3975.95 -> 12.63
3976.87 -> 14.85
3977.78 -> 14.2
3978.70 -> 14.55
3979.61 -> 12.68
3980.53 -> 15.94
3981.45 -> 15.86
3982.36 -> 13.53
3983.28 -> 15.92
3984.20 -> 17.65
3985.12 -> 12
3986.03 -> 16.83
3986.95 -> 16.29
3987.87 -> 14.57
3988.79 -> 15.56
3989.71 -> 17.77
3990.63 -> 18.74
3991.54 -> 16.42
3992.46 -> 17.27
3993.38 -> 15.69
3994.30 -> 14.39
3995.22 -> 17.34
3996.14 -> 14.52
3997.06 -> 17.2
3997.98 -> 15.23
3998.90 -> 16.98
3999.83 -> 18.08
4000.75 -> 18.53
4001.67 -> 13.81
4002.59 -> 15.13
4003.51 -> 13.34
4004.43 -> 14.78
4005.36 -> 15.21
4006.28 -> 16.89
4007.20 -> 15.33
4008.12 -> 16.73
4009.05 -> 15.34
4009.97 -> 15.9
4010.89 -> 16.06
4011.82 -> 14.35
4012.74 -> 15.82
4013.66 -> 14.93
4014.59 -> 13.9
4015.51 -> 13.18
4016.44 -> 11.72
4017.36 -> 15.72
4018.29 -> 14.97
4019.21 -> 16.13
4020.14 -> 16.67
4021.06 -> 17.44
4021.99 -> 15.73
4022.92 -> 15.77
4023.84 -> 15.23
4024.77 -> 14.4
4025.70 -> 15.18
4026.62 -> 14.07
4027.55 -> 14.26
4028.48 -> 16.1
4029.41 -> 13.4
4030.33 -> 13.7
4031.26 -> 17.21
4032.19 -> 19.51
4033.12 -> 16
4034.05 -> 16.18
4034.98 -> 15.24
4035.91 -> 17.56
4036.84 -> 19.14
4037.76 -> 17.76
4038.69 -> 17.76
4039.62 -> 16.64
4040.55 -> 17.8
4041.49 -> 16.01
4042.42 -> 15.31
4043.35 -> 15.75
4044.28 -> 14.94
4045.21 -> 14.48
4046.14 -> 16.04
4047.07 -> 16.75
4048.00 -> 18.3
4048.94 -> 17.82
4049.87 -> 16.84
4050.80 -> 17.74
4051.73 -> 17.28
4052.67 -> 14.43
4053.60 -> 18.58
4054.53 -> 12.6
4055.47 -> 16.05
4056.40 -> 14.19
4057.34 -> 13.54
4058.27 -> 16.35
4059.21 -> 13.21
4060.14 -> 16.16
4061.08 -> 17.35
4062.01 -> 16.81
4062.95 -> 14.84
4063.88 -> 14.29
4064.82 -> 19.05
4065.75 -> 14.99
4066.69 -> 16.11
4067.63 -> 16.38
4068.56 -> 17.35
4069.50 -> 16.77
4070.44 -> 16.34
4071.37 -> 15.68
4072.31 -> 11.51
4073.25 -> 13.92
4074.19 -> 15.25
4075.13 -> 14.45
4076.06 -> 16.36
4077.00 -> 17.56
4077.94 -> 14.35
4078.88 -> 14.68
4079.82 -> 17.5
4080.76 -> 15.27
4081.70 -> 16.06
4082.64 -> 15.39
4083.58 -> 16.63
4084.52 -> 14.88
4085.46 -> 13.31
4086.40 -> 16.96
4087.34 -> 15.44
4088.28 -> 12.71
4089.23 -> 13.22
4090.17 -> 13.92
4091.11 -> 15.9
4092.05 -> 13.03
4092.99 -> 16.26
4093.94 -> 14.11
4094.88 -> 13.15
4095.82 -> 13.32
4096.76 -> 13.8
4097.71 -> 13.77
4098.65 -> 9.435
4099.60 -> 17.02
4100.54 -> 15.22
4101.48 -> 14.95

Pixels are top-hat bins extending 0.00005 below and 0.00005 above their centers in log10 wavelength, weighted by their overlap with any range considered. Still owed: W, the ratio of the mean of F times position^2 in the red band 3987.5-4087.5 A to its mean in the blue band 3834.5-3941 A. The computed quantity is 1.30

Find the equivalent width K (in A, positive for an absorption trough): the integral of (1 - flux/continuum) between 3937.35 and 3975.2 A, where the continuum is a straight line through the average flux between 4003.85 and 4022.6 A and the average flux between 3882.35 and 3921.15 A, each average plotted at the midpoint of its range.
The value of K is 4.8 A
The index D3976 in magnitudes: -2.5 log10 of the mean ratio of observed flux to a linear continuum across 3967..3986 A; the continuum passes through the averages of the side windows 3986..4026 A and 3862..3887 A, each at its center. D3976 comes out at 0.198 mag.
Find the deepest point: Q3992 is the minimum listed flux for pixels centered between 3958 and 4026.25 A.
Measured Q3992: 6.889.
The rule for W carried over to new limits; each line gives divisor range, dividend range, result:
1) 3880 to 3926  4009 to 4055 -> 1.23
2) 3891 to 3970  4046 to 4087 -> 1.27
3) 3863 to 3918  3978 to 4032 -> 1.19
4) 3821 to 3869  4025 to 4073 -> 1.42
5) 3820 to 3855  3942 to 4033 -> 1.35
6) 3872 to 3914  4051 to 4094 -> 1.26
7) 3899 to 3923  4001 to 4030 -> 1.06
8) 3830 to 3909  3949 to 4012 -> 1.16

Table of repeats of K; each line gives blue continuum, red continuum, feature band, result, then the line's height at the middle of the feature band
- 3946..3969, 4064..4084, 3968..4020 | -4.1 A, 13.6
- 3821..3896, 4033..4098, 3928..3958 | 2.0 A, 13.8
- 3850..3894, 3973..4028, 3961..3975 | 3.8 A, 14.8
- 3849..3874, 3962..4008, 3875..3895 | 3.3 A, 14.6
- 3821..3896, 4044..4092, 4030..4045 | -1.5 A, 15.1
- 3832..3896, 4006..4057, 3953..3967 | 2.2 A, 14.5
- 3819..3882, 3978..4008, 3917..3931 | 0.4 A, 14.2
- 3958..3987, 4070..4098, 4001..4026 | -3.4 A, 13.4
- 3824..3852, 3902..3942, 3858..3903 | -4.6 A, 12.2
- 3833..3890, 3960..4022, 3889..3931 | -2.1 A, 13.4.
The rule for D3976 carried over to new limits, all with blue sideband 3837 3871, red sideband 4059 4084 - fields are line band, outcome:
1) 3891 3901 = 0.08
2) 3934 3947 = 0.10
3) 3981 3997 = -0.07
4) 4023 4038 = -0.04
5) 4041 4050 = -0.05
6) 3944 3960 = 0.05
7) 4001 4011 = -0.02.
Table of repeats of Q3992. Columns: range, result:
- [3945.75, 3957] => 11.3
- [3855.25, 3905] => 8.405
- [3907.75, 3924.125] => 12.4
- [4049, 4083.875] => 11.51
